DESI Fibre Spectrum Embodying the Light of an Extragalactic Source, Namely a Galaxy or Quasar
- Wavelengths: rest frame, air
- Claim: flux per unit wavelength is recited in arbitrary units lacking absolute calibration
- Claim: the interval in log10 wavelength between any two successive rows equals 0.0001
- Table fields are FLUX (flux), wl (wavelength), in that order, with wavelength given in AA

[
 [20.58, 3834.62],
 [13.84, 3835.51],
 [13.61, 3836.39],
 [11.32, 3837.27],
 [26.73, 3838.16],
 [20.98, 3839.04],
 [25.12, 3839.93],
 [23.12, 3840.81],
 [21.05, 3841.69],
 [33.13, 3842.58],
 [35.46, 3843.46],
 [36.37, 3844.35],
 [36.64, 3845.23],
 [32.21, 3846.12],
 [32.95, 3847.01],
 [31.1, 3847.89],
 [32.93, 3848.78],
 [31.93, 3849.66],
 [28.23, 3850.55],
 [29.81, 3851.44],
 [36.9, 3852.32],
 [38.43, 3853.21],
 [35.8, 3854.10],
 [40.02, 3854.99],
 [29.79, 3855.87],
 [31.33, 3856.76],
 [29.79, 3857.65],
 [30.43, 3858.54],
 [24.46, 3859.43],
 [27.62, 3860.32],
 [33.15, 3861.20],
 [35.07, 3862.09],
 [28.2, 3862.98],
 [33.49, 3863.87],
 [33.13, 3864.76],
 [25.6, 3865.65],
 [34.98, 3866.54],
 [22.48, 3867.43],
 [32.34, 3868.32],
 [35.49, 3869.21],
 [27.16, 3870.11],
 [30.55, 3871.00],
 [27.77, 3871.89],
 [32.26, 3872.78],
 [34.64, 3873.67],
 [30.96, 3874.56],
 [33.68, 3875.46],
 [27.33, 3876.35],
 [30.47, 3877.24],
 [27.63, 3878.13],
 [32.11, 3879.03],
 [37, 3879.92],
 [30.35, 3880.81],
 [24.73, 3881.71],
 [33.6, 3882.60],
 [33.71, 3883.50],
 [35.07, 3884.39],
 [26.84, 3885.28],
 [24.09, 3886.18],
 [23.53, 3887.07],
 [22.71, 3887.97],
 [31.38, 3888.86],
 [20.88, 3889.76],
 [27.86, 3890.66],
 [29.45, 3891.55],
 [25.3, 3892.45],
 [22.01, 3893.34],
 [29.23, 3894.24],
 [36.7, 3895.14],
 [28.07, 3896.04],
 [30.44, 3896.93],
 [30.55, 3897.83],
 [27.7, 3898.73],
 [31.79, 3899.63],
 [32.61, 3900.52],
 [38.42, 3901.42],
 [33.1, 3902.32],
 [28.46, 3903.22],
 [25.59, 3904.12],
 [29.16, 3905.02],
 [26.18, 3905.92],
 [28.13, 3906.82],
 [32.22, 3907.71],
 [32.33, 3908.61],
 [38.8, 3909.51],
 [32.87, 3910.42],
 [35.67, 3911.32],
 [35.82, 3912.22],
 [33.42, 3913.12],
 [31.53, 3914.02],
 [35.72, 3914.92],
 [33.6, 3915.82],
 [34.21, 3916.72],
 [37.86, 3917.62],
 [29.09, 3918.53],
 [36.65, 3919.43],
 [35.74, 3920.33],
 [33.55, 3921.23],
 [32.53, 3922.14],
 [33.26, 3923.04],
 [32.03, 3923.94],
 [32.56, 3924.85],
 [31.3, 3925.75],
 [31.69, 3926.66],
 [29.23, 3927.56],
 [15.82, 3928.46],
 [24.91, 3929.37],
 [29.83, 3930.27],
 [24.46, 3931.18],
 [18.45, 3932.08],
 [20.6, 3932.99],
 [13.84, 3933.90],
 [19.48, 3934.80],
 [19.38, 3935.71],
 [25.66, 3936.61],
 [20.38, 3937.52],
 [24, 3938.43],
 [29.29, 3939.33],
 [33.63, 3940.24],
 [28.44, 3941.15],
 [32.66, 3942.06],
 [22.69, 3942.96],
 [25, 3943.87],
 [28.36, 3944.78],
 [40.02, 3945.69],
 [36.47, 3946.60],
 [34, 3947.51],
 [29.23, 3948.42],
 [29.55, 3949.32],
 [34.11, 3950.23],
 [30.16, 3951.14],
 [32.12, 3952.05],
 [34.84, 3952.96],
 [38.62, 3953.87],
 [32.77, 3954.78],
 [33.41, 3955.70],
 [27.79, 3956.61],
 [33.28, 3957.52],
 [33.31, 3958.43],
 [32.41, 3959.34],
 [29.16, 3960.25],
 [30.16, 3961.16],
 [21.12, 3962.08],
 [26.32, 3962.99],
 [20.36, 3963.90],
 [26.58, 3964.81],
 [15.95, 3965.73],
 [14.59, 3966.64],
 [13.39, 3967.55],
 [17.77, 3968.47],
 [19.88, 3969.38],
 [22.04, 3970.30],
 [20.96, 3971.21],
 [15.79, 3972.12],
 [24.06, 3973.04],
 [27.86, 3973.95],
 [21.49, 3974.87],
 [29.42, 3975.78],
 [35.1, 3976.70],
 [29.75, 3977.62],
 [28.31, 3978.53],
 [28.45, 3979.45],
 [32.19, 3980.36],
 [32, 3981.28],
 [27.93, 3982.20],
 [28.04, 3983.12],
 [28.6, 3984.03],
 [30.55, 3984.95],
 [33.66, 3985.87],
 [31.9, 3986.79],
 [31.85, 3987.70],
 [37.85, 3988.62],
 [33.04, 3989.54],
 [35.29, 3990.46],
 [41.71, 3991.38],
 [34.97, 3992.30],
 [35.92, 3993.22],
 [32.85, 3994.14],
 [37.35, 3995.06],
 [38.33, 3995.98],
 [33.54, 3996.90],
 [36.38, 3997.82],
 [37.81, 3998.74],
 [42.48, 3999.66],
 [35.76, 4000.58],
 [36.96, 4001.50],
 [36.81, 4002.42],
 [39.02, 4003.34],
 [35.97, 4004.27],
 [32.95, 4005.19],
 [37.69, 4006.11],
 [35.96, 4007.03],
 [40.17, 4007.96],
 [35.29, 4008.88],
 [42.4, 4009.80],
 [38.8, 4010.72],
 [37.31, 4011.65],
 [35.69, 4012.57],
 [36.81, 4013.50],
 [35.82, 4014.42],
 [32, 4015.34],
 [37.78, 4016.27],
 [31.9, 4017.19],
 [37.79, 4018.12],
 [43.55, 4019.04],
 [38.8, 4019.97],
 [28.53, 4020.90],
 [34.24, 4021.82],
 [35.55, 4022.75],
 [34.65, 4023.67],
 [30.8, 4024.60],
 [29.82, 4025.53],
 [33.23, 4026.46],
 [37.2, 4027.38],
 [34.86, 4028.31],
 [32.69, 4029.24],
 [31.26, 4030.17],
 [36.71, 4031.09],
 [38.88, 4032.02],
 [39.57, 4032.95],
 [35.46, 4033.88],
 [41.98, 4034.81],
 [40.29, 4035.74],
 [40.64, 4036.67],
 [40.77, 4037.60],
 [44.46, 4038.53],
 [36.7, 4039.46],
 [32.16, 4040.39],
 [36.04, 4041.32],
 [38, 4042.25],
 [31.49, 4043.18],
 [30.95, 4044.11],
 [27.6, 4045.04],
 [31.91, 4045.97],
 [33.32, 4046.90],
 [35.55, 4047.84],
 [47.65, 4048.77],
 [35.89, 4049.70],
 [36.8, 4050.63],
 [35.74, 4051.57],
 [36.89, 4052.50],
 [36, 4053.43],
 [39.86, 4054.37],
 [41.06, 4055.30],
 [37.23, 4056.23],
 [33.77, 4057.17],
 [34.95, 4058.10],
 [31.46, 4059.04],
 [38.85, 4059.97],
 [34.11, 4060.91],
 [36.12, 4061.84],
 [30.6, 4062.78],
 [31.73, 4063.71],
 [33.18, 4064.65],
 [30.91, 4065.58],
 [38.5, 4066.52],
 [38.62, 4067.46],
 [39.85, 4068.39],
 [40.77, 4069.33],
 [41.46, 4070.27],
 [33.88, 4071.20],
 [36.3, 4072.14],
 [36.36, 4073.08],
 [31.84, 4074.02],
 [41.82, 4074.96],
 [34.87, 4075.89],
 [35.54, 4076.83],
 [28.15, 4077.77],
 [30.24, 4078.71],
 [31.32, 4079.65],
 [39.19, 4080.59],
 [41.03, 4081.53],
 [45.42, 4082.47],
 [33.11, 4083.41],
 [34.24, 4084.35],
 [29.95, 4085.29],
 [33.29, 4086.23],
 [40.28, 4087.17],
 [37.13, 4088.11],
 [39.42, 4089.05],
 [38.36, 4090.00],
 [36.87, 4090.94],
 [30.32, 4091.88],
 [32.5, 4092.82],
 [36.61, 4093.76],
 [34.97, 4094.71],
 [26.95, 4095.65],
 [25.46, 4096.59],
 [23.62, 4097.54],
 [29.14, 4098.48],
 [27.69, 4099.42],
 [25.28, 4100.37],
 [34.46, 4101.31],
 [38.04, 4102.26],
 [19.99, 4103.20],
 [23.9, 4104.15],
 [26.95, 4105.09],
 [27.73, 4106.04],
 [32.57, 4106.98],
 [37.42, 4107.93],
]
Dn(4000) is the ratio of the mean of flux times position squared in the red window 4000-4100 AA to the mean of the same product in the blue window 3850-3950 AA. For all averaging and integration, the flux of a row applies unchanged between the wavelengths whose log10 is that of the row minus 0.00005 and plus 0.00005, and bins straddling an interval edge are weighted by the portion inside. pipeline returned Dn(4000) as 1.3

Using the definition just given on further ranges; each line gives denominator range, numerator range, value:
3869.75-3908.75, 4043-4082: 1.31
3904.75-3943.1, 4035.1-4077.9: 1.32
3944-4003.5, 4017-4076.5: 1.23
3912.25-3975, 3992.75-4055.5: 1.36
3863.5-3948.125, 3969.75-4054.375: 1.23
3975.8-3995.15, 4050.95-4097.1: 1.14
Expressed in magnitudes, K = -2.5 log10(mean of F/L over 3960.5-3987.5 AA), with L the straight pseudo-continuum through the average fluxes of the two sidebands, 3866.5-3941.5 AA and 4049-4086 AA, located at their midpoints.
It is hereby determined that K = 0.26 mag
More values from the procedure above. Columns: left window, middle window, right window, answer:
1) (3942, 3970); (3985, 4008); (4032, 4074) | -0.14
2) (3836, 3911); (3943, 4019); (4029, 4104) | 0.04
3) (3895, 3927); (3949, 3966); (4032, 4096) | 0.13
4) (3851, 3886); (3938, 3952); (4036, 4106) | 0.07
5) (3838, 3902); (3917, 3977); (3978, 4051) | 0.20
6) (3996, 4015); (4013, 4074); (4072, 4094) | 0.01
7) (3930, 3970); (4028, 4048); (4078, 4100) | -0.16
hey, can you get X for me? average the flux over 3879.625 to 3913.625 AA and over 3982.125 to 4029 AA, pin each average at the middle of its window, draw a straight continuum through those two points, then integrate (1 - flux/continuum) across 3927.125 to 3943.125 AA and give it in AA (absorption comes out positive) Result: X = 4.0 AA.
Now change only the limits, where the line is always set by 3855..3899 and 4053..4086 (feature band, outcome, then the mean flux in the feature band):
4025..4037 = -0.6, 36.3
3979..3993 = 0.2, 32.6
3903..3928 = -1.2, 32.5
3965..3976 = 4.2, 20.2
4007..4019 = -1.1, 37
